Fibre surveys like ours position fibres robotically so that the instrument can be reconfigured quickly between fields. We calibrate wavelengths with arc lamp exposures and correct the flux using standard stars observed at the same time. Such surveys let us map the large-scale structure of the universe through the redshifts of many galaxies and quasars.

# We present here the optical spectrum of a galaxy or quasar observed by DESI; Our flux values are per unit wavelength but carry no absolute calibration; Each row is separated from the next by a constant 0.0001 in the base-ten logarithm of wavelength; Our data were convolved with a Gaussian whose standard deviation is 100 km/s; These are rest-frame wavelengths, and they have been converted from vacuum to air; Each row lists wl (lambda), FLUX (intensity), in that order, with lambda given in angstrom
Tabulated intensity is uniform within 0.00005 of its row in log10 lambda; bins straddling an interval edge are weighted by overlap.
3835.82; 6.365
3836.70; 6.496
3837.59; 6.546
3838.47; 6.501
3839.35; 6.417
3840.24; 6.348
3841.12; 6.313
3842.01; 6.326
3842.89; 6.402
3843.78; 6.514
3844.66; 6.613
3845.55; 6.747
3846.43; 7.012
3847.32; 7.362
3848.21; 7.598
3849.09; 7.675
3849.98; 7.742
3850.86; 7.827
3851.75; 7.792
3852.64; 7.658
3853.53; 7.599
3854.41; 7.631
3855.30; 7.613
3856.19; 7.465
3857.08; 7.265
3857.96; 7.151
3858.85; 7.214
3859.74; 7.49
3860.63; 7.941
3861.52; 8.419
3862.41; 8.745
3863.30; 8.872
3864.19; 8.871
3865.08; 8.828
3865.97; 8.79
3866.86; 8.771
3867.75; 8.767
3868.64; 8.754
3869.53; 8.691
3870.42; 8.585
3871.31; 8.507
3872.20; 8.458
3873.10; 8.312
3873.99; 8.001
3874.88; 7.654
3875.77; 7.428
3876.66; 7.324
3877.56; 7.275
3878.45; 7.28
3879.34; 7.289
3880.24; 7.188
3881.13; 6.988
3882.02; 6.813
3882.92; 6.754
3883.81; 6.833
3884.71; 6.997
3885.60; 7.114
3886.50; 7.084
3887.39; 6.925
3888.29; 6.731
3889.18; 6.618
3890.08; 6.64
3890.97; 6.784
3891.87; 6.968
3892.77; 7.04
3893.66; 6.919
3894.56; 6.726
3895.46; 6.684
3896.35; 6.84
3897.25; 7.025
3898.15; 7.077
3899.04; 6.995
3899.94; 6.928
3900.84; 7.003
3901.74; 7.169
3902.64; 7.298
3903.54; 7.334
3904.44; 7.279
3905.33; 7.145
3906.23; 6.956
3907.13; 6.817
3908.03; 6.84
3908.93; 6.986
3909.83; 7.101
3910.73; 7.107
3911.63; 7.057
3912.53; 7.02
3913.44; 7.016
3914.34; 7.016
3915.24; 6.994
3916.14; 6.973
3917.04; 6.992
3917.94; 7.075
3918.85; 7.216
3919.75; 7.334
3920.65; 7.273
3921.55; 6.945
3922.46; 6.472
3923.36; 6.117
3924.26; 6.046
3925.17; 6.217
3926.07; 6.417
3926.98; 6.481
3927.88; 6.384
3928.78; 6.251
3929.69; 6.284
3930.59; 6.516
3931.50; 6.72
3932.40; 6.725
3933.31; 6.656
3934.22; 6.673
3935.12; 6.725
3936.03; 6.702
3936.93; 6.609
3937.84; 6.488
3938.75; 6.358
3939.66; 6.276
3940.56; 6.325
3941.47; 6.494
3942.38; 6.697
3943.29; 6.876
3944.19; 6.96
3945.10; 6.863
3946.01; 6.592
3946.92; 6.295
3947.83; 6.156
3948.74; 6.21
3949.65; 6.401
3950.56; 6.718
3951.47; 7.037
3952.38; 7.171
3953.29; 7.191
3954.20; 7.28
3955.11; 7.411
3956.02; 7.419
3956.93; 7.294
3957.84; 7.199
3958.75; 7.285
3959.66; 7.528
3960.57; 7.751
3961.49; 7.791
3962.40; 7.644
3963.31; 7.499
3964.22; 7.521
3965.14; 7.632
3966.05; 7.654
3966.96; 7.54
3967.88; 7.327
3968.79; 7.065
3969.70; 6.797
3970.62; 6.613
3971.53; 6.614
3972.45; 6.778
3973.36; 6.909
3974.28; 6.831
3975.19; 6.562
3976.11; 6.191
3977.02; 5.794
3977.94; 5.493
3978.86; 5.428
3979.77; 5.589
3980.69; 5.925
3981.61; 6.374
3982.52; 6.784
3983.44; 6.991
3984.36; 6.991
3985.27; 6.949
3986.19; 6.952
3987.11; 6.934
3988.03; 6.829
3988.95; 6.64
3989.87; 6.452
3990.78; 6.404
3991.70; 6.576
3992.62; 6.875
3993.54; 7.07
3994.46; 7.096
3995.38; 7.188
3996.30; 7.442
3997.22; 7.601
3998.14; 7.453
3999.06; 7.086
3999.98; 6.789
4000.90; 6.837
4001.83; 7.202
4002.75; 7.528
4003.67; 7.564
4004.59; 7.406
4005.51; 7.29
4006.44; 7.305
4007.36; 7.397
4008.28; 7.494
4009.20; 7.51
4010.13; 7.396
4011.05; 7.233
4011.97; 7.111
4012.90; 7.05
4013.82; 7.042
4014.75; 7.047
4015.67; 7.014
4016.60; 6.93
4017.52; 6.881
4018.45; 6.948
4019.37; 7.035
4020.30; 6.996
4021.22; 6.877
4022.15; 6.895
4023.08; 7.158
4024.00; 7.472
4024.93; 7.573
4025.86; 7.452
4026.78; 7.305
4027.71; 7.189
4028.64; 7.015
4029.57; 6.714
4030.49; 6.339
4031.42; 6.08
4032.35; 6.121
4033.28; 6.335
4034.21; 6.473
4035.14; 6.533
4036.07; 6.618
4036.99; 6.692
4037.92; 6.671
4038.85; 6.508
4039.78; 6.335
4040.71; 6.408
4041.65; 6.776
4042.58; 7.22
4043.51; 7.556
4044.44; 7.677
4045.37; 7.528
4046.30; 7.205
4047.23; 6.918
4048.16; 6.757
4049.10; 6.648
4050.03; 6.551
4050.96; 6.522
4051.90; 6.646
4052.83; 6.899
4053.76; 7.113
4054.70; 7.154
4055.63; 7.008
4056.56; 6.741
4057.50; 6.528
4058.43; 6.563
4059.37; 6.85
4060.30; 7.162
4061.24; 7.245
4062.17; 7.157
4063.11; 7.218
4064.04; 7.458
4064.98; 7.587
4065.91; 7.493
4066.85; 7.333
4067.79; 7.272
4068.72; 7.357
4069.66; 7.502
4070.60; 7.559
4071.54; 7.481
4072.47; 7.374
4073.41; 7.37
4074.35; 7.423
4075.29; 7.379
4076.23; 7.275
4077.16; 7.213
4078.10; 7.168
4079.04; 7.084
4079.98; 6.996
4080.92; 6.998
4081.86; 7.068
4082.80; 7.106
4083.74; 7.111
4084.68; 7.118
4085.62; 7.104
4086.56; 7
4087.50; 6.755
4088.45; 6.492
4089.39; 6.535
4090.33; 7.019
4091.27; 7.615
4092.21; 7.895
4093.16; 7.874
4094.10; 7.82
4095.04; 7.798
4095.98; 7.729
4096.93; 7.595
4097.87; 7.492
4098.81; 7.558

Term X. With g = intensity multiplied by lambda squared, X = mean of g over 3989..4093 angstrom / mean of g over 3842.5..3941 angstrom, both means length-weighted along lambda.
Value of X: 1.1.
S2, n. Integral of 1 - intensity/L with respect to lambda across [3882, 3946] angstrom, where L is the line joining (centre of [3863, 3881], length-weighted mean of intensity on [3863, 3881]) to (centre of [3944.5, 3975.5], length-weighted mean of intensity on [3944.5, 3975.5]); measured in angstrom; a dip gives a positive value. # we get 6.9 angstrom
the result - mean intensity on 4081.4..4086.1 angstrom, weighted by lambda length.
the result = 7.1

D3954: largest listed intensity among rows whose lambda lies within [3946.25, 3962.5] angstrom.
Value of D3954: 7.791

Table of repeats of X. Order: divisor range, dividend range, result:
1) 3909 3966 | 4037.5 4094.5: 1.10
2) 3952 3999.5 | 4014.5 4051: 1.02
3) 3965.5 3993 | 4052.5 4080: 1.13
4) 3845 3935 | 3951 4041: 1.01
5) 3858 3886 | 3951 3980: 0.93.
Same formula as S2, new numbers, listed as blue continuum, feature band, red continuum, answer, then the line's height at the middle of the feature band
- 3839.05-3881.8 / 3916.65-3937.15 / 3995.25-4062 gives 2.1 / 7.4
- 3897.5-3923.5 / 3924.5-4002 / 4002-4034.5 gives 2.7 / 7.05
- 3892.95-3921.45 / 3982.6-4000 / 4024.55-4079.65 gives 0.1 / 7.02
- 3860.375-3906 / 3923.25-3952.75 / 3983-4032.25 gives 3.2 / 7.31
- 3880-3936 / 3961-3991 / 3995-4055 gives 0.7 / 6.95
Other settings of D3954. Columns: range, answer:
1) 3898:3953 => 7.334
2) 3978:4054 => 7.677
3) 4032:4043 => 7.22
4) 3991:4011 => 7.601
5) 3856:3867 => 8.872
